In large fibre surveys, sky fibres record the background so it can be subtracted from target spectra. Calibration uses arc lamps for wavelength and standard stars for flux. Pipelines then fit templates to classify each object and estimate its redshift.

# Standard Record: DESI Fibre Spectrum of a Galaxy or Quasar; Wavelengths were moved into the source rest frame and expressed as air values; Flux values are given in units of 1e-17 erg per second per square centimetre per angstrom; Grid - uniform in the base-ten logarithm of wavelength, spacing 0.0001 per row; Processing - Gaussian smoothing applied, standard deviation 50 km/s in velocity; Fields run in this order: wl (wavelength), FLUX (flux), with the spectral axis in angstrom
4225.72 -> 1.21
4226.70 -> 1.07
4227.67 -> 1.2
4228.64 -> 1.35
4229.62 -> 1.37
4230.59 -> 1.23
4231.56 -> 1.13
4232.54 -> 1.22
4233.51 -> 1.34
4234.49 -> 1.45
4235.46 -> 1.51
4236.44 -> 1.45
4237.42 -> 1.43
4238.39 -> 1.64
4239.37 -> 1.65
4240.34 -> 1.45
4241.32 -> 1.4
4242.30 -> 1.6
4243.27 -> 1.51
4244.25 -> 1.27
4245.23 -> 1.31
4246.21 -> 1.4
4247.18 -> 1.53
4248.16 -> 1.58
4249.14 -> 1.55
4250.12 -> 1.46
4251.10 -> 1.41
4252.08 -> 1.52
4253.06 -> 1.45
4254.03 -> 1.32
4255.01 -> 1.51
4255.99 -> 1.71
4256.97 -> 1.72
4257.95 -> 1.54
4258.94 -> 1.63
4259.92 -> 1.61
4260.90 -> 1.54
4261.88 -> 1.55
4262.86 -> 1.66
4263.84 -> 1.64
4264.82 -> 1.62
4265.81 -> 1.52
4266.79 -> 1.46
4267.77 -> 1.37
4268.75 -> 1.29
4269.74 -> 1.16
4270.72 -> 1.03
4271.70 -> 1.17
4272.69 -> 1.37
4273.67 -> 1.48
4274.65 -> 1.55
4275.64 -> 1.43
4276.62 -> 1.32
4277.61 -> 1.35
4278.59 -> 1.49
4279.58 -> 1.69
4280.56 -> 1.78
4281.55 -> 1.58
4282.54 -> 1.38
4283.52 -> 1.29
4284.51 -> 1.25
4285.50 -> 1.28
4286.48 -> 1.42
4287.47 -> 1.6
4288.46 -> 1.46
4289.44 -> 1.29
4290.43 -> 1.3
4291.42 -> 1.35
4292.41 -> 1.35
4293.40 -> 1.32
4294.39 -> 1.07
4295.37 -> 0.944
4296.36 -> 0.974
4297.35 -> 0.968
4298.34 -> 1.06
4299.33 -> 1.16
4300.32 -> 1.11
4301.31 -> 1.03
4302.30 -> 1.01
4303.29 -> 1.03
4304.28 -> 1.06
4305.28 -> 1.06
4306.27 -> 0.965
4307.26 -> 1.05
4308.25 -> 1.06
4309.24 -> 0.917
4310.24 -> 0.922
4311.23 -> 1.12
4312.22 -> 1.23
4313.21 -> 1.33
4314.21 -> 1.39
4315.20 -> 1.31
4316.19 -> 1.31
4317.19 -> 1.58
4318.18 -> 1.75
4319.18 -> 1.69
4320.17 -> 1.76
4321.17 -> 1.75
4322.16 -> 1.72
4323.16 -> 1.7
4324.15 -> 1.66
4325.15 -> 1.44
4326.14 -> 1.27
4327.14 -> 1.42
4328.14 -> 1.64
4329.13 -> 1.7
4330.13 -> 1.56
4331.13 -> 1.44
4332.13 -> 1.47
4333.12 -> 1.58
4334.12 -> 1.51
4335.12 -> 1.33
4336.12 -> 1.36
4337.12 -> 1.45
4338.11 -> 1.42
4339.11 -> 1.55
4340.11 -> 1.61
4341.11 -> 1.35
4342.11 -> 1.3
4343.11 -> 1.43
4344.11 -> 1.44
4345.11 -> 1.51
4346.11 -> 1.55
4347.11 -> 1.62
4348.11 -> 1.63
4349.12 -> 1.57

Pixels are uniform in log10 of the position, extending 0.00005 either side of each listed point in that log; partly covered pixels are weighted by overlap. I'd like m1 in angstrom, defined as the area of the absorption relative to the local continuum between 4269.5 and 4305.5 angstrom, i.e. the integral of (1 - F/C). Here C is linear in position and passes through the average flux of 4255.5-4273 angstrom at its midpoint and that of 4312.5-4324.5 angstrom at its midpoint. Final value 5.68 angstrom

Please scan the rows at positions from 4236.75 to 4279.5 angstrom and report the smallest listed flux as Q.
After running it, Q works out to 1.03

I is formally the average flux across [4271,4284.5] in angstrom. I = 1.44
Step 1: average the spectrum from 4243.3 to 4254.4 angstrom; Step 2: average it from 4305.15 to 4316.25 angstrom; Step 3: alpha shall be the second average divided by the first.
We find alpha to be 0.79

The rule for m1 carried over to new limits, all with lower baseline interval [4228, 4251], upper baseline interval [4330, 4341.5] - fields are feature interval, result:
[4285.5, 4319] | 5.8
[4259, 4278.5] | 0.1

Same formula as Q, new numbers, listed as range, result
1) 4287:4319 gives 0.917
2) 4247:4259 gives 1.32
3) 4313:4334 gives 1.27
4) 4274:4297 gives 0.944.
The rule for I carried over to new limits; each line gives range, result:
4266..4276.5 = 1.34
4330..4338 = 1.46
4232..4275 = 1.47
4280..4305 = 1.24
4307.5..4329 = 1.43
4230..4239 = 1.38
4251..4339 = 1.38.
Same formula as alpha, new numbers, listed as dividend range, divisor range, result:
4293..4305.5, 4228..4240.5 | 0.76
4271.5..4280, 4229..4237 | 1.07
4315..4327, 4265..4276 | 1.17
